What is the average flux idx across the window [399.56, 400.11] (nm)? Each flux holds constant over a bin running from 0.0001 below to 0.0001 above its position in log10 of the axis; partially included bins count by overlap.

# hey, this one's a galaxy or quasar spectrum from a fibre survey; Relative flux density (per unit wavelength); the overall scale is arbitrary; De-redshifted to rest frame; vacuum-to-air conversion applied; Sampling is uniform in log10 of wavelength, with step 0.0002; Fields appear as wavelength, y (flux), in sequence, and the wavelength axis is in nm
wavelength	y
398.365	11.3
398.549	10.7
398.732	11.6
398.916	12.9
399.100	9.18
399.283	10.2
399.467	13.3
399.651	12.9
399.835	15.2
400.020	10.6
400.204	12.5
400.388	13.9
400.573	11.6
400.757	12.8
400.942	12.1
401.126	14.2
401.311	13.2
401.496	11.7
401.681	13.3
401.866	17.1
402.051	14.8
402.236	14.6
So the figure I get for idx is 12.9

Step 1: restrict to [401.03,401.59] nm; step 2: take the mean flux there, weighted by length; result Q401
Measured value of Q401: 13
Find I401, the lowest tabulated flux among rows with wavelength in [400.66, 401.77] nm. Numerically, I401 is 11.7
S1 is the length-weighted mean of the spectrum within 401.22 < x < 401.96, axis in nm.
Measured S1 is 13.8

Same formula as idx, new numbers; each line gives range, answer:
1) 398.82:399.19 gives 11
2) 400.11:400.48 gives 13.2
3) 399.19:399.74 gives 12.1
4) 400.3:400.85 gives 12.7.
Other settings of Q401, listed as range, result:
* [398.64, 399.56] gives 11.4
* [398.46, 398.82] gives 11.2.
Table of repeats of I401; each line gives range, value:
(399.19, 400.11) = 10.2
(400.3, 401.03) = 11.6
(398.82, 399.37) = 9.18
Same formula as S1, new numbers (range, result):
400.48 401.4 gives 12.8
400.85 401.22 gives 13.2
